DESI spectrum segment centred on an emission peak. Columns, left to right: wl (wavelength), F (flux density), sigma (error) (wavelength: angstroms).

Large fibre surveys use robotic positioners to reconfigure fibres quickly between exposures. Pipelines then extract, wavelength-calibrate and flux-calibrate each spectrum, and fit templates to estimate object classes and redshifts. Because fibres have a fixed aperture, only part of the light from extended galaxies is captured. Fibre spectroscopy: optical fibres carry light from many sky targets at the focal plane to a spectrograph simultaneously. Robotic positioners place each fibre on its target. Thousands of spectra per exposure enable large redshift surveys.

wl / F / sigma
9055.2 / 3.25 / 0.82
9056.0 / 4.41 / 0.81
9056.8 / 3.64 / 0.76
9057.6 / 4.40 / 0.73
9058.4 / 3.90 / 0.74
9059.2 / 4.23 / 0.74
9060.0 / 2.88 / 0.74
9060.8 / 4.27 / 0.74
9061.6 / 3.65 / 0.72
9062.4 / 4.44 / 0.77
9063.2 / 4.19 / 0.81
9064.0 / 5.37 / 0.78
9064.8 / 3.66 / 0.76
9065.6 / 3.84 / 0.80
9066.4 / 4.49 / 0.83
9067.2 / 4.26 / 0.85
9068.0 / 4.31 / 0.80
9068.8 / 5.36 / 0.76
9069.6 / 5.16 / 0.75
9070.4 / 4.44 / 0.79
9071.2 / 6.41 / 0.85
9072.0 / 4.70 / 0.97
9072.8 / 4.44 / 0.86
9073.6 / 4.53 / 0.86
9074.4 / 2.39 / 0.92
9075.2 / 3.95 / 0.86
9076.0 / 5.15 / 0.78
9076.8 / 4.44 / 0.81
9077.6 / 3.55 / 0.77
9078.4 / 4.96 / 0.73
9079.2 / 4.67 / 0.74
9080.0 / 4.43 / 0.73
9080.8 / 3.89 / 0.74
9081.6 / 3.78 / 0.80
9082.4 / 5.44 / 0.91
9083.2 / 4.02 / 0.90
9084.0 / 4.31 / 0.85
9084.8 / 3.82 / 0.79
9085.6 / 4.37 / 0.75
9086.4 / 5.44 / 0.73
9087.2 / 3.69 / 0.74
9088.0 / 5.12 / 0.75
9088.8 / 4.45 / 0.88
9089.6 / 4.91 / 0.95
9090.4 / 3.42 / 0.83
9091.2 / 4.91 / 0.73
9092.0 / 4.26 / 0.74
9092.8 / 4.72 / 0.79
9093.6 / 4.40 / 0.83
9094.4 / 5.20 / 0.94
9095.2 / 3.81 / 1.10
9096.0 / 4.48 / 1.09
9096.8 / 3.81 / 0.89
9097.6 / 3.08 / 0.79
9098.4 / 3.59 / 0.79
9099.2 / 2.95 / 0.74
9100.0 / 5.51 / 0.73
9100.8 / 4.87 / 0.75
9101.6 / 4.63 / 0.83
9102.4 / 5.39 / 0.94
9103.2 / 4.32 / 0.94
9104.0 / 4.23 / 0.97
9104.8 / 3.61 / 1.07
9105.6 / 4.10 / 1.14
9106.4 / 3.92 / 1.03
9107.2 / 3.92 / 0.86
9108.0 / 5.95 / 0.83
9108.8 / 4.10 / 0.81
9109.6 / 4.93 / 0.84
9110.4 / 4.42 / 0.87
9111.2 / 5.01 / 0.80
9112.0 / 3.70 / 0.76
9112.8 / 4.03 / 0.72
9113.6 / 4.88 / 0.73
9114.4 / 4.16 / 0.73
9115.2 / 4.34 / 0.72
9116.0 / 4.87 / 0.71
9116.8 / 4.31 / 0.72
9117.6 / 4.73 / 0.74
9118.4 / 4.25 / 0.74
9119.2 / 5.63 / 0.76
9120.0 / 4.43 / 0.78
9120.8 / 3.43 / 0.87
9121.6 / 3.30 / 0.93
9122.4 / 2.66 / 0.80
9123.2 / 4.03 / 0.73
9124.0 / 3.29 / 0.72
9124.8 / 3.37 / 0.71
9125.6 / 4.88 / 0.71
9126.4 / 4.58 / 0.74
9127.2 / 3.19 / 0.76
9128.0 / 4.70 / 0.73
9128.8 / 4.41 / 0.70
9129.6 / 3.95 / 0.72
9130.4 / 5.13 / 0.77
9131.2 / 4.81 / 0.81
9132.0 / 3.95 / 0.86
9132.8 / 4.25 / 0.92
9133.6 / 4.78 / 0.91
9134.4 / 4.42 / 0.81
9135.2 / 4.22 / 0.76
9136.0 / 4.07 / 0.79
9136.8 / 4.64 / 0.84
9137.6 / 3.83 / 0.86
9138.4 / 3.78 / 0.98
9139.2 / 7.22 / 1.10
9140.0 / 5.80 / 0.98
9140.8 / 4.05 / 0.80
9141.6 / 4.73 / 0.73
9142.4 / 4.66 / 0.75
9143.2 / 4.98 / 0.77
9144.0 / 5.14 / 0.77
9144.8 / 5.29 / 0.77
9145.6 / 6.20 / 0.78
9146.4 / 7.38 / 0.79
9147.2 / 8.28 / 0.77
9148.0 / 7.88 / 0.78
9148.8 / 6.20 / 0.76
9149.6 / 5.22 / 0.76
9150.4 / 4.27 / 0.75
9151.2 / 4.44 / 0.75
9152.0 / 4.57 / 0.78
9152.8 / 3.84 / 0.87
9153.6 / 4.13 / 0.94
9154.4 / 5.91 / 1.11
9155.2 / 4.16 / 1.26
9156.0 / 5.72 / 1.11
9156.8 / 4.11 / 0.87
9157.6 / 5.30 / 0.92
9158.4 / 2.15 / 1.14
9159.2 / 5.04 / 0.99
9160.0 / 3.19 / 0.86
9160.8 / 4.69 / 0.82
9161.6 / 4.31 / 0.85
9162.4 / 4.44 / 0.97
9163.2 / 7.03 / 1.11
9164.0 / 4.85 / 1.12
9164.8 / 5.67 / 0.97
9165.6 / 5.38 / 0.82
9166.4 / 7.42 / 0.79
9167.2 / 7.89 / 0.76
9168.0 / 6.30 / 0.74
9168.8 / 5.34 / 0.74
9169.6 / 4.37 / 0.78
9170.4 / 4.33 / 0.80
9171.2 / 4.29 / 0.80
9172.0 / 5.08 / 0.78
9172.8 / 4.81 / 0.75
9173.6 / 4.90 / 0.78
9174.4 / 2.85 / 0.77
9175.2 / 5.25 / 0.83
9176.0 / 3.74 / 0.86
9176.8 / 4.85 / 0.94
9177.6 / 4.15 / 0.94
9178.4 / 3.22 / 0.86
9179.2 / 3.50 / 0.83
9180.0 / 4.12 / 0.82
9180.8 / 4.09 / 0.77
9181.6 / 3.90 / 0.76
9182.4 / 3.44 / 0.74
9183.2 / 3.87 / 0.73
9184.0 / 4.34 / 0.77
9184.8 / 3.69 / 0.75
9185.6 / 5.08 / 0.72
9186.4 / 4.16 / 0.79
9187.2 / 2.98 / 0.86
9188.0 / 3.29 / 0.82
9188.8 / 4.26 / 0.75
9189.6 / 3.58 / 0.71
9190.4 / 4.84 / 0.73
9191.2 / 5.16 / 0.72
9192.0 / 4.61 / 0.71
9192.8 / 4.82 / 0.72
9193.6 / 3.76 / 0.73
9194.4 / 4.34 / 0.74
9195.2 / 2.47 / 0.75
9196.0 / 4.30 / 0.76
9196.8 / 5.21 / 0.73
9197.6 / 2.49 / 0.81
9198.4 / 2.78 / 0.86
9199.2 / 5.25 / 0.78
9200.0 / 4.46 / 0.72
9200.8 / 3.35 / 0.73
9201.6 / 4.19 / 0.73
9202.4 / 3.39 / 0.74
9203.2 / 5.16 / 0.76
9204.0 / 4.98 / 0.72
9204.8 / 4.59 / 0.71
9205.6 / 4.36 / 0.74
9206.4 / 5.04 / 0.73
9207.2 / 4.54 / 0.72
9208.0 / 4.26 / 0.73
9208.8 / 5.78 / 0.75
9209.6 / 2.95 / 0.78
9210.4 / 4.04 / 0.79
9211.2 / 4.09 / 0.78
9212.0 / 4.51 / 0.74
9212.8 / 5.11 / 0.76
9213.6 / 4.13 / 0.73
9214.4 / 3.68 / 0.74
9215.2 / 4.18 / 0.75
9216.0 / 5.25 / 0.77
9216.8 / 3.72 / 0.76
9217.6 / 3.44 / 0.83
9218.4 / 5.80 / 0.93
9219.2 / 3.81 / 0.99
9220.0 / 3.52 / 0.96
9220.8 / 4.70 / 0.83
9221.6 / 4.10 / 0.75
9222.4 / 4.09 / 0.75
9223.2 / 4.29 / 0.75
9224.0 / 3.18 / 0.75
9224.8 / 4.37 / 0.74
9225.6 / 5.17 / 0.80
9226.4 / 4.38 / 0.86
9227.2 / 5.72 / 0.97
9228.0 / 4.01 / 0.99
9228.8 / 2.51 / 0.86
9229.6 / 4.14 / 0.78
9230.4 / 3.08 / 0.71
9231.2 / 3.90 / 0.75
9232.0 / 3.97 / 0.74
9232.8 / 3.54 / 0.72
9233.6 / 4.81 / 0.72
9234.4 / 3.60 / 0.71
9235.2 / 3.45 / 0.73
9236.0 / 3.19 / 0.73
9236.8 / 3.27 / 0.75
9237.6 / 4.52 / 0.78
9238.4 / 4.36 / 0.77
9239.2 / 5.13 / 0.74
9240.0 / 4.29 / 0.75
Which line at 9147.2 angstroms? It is [S II] 6716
